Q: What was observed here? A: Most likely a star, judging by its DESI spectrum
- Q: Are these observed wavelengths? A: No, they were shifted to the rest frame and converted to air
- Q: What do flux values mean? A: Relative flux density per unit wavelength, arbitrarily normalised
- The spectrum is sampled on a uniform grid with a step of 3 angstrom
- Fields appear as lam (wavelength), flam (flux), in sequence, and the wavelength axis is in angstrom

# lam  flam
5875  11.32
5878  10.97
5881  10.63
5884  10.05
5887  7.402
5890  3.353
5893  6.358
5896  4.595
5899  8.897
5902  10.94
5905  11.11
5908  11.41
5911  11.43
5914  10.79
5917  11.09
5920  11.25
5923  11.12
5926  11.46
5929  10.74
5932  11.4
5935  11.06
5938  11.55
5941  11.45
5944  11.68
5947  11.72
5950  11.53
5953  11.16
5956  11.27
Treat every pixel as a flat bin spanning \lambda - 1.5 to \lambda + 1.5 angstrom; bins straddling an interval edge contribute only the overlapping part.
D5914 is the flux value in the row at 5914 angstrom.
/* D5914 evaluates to 10.79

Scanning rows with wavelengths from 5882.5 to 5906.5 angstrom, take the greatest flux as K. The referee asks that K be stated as 11.11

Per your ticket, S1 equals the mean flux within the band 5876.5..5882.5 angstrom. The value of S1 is 10.8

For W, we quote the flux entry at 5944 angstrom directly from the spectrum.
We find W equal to 11.68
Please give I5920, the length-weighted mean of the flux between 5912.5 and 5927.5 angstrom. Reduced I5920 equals 11.1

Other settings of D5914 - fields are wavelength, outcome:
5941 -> 11.45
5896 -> 4.595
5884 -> 10.05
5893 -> 6.358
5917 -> 11.09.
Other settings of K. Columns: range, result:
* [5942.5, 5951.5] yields 11.72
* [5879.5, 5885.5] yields 10.63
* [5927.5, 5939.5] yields 11.55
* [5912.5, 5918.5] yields 11.09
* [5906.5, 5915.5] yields 11.43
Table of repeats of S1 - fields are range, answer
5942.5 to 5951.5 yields 11.6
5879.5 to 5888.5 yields 9.36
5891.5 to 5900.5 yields 6.62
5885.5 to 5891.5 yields 5.38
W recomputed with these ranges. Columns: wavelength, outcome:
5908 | 11.41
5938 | 11.55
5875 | 11.32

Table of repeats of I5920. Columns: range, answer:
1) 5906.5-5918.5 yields 11.2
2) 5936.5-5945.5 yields 11.6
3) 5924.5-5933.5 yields 11.2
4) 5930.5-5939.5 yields 11.3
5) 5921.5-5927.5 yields 11.3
